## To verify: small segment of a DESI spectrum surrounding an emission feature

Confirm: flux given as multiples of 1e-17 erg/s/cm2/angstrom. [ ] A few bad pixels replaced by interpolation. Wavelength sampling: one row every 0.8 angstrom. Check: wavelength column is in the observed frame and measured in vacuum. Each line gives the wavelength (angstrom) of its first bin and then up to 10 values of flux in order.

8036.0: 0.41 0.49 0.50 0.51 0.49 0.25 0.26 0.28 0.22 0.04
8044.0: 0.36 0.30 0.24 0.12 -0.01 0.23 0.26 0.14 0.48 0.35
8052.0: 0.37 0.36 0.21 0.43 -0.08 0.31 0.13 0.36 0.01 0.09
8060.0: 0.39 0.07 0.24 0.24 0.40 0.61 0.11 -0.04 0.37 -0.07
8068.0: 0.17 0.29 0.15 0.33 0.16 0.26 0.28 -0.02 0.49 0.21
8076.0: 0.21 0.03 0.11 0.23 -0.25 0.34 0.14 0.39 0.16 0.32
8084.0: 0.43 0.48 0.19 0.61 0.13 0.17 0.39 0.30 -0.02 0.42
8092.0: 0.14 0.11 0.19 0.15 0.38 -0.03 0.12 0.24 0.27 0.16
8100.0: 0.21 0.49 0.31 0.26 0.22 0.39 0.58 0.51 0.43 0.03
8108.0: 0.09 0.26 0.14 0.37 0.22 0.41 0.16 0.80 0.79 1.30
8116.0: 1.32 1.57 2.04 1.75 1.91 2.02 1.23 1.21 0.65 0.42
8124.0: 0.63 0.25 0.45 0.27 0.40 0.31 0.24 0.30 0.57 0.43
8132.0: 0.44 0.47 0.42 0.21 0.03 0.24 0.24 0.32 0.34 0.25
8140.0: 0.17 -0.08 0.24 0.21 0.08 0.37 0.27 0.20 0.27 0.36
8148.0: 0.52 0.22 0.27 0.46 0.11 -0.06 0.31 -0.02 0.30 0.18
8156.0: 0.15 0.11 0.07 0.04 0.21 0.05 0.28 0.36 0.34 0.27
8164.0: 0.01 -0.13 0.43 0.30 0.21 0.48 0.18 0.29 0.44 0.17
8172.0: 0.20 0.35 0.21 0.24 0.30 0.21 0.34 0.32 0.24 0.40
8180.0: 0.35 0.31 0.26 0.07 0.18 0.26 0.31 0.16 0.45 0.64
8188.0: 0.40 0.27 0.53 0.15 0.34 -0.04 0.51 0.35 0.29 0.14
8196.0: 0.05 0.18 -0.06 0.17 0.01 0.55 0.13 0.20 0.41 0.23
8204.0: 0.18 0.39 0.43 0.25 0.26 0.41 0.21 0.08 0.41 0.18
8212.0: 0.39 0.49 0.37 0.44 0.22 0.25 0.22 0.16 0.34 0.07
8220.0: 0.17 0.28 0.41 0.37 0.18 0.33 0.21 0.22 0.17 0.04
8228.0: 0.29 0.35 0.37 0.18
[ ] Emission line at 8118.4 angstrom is H-gamma 4340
